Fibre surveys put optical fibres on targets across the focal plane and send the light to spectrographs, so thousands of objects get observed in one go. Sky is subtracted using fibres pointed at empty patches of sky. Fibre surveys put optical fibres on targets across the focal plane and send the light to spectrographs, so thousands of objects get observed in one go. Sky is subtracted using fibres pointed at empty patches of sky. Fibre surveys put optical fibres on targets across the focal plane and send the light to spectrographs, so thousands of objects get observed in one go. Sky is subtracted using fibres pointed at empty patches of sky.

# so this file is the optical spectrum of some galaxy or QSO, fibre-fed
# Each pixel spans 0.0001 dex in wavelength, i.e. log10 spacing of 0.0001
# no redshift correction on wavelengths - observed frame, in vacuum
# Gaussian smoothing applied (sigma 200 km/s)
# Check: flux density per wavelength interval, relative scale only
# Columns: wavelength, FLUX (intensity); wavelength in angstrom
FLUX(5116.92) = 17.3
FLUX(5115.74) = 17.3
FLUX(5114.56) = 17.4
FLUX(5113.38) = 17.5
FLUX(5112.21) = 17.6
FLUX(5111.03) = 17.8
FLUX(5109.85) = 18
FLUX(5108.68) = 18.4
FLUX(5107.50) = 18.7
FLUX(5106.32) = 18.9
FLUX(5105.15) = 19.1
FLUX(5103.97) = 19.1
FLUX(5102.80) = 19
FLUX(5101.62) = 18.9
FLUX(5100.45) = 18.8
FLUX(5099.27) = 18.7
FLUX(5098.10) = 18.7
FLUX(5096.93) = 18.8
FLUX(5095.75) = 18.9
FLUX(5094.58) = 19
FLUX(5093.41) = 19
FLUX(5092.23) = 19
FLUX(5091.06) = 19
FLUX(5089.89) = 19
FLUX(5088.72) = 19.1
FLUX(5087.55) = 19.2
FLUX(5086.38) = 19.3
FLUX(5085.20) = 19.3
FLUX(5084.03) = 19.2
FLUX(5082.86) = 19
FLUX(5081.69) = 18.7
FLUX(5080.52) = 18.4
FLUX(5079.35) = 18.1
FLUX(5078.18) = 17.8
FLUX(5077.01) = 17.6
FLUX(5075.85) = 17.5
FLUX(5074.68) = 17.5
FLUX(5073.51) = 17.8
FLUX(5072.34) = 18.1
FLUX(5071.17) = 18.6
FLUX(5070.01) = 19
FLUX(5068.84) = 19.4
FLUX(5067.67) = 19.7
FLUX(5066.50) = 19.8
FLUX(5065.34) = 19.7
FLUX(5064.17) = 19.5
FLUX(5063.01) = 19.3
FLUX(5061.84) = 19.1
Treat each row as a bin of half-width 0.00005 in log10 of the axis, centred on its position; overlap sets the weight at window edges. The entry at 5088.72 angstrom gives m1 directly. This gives 19.1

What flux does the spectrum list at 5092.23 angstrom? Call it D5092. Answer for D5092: 19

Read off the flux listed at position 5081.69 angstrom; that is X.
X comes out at 18.7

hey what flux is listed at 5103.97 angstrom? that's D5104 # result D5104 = 19.1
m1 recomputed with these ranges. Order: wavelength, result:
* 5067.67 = 19.7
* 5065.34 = 19.7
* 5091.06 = 19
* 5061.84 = 19.1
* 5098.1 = 18.7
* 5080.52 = 18.4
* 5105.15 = 19.1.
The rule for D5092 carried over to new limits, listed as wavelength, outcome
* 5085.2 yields 19.3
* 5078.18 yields 17.8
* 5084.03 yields 19.2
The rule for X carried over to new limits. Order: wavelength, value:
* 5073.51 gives 17.8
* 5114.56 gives 17.4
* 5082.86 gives 19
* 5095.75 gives 18.9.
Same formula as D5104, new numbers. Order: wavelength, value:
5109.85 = 18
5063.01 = 19.3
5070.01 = 19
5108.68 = 18.4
